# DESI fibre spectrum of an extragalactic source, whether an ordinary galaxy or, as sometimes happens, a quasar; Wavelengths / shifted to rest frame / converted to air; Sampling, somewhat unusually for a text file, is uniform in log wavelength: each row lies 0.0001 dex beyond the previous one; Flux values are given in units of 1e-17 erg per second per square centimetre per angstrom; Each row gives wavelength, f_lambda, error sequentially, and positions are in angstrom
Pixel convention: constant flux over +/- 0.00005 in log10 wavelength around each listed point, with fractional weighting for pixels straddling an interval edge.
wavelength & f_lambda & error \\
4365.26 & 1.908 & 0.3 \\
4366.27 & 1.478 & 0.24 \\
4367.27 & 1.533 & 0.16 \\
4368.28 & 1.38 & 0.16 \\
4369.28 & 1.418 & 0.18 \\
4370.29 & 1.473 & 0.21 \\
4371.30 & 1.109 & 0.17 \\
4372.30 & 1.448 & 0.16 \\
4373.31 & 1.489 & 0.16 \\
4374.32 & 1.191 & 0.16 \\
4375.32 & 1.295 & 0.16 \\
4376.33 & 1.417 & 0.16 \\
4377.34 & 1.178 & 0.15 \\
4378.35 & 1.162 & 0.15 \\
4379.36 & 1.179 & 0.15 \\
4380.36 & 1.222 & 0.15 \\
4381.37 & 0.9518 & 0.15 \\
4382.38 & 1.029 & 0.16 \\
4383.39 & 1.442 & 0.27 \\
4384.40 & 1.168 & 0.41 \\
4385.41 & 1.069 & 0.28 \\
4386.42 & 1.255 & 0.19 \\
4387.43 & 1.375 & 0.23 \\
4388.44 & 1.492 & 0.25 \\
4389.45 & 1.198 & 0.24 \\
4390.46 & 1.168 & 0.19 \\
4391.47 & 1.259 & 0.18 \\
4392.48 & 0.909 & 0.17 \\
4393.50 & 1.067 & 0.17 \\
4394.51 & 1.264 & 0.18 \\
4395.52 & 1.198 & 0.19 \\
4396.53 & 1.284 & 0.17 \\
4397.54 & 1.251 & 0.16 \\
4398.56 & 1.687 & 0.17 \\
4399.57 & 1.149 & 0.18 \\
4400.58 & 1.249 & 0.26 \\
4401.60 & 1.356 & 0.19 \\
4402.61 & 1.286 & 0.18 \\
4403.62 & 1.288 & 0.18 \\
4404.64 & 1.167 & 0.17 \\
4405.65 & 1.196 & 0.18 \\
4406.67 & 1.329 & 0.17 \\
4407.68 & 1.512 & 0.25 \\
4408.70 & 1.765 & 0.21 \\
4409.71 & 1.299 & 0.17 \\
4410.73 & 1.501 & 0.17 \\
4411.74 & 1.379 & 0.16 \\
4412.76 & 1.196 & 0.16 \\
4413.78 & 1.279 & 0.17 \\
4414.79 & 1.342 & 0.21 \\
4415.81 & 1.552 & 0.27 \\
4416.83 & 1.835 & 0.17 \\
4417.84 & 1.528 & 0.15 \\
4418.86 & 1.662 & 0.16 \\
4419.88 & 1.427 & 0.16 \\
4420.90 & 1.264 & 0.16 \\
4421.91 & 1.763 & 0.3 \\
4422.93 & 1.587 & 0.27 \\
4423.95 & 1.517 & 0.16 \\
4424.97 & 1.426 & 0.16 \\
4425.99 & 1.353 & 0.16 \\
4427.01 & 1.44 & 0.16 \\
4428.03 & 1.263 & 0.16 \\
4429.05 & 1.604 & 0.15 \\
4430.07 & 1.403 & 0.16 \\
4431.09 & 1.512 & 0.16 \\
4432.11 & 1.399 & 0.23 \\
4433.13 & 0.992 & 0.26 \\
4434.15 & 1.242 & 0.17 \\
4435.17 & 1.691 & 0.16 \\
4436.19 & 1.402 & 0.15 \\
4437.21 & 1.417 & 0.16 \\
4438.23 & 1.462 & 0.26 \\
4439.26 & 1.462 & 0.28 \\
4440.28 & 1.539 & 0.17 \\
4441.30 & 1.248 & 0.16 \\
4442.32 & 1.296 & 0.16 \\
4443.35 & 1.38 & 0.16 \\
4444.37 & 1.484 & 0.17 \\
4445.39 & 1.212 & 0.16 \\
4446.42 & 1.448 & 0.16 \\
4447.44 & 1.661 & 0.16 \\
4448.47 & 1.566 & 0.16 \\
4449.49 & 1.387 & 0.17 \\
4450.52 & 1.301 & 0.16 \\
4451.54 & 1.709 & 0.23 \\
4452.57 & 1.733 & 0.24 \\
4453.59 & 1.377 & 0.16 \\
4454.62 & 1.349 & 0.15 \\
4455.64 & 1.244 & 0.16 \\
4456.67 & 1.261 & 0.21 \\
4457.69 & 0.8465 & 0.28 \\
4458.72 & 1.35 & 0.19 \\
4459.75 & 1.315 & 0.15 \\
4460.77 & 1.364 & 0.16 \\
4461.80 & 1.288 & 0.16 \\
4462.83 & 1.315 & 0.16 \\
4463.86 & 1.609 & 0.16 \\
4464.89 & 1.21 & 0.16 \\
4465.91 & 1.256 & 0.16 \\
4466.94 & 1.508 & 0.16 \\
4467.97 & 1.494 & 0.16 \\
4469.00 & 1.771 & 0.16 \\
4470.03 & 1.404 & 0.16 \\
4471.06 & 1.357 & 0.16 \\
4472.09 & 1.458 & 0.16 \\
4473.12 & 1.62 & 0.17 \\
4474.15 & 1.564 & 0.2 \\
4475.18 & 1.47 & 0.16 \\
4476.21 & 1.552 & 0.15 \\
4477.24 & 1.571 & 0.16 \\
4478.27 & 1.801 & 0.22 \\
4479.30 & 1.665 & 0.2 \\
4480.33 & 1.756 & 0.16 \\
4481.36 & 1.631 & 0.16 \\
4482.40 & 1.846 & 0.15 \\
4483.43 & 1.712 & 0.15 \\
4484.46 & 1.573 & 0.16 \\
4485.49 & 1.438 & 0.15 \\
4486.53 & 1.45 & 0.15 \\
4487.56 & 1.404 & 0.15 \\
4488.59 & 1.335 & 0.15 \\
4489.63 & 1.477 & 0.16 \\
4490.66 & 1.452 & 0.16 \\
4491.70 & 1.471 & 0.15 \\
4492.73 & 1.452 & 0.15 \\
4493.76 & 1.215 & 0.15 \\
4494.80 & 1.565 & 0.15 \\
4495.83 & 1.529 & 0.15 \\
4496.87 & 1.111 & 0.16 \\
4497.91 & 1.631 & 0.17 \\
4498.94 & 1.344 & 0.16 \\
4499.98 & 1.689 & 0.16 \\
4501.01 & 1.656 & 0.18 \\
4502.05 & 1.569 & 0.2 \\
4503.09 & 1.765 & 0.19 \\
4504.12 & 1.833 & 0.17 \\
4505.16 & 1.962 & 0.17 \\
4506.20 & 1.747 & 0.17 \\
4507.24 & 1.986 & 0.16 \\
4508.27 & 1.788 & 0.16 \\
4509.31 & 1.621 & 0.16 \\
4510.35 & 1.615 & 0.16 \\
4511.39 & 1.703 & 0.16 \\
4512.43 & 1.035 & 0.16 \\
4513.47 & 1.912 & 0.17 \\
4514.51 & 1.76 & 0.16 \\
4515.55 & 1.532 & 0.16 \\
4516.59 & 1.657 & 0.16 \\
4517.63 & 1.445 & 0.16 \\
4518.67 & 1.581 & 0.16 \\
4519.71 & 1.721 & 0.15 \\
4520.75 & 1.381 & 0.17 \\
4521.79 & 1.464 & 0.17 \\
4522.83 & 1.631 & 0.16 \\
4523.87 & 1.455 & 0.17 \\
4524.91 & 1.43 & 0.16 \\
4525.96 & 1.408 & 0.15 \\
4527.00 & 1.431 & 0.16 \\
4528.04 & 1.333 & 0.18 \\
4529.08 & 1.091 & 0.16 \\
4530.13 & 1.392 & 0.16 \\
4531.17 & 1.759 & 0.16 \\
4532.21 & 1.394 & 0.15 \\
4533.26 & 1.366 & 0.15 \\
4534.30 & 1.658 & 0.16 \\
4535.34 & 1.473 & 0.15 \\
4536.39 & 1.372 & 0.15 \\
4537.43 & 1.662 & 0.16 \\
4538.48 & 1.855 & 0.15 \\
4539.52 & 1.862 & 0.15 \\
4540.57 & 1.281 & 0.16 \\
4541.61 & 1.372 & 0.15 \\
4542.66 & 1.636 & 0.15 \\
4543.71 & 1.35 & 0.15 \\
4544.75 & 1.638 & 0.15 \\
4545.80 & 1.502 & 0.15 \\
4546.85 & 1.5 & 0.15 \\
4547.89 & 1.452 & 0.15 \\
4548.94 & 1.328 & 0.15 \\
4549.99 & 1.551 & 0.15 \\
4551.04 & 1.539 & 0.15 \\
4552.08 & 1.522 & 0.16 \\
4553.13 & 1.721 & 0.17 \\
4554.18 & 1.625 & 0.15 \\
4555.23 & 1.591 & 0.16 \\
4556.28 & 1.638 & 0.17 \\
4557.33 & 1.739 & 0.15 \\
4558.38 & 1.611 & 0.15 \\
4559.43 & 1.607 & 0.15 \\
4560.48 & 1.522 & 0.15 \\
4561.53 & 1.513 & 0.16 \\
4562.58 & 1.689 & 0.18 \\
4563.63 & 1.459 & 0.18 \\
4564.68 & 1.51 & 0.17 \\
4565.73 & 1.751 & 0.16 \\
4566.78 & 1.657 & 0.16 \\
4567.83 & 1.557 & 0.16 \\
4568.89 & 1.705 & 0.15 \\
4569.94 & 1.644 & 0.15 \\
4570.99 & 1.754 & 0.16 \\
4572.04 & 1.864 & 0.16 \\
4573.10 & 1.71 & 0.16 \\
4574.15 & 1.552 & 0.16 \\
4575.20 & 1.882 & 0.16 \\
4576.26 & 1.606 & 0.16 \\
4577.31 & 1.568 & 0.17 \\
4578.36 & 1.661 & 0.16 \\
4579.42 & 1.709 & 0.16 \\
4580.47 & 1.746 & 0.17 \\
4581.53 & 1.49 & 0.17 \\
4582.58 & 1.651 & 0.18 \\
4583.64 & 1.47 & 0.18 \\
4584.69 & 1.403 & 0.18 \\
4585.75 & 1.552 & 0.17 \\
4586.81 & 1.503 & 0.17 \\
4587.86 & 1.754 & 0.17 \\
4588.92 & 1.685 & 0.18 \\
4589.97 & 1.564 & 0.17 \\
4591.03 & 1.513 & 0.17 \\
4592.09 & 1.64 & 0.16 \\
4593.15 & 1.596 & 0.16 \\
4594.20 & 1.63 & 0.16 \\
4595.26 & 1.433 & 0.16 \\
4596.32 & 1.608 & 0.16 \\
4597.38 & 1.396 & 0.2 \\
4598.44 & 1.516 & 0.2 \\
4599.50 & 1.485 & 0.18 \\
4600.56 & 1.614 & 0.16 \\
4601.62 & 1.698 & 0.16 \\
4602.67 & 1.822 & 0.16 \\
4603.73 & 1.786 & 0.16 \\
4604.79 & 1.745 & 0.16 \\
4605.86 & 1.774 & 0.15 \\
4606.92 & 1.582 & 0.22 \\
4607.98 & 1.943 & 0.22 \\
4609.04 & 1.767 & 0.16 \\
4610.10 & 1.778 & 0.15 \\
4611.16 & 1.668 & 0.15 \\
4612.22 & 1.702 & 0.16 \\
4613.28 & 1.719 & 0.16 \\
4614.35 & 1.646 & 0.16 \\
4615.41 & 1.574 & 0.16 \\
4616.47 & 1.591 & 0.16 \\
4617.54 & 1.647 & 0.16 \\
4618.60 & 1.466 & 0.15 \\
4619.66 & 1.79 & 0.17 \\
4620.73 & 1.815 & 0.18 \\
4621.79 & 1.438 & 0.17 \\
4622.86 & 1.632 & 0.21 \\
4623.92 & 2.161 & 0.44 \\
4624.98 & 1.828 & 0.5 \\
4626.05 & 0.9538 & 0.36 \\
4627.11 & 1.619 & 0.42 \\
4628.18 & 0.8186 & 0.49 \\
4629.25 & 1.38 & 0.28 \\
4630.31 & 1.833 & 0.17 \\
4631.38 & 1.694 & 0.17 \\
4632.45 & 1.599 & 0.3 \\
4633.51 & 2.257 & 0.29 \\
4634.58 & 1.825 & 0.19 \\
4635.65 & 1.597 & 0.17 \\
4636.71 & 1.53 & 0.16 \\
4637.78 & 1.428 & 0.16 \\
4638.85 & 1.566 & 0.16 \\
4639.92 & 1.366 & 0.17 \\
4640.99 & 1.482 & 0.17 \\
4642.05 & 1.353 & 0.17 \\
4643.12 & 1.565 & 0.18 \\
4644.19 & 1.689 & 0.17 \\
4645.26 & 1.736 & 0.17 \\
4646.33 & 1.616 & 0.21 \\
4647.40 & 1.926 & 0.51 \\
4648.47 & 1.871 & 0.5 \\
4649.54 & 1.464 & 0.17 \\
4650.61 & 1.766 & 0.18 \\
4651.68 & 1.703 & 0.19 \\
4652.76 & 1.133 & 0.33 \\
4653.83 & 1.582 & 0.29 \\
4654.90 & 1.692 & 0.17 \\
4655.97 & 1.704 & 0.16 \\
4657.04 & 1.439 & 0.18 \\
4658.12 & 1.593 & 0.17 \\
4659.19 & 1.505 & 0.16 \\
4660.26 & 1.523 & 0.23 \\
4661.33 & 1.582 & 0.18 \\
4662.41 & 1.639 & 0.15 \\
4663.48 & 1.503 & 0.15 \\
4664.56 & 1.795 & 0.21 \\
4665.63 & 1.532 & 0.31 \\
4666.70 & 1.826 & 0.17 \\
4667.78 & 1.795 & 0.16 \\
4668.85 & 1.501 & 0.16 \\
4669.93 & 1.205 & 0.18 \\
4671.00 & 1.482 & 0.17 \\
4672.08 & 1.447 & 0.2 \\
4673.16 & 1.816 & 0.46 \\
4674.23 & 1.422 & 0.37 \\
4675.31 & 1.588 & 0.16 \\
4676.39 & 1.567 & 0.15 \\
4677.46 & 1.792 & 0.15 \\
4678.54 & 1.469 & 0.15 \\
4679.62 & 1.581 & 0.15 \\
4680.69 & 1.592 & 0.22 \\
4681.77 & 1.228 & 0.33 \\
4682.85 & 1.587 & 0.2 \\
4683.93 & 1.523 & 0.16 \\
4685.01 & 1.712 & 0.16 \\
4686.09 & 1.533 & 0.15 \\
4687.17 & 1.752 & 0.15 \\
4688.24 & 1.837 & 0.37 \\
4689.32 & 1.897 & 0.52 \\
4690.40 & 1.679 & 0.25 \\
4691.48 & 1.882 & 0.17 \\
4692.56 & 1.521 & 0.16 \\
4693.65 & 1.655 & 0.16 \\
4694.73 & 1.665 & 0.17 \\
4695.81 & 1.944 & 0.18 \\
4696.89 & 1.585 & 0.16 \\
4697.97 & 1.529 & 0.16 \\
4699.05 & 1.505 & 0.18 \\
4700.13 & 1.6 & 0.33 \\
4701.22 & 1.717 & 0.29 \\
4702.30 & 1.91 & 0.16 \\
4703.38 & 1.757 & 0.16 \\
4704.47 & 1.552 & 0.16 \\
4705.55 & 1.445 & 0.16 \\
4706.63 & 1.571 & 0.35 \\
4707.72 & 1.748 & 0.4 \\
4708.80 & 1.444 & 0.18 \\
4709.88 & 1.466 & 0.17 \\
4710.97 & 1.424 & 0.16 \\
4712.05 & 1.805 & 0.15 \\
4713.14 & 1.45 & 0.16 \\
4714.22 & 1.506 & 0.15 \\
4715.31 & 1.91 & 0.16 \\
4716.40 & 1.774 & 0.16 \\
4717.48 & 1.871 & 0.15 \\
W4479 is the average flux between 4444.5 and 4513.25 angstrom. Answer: 1.51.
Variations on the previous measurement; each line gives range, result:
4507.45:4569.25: 1.55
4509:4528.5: 1.53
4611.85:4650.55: 1.62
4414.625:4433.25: 1.48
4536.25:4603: 1.6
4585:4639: 1.63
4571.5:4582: 1.68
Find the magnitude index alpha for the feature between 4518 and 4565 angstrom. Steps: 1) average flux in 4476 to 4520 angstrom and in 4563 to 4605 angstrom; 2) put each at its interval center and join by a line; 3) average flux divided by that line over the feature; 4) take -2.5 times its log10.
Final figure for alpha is 0.058 mag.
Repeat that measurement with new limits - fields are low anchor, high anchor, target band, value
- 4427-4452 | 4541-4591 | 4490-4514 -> -0.060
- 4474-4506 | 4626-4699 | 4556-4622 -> -0.036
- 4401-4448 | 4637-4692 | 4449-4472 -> 0.047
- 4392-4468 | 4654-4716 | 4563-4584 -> -0.093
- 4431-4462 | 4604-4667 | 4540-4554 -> 0.012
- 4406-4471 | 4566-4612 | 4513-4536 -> 0.027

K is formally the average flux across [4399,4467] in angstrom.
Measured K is 1.4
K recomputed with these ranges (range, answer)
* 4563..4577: 1.66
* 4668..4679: 1.54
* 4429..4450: 1.42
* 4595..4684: 1.61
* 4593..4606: 1.62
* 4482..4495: 1.49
